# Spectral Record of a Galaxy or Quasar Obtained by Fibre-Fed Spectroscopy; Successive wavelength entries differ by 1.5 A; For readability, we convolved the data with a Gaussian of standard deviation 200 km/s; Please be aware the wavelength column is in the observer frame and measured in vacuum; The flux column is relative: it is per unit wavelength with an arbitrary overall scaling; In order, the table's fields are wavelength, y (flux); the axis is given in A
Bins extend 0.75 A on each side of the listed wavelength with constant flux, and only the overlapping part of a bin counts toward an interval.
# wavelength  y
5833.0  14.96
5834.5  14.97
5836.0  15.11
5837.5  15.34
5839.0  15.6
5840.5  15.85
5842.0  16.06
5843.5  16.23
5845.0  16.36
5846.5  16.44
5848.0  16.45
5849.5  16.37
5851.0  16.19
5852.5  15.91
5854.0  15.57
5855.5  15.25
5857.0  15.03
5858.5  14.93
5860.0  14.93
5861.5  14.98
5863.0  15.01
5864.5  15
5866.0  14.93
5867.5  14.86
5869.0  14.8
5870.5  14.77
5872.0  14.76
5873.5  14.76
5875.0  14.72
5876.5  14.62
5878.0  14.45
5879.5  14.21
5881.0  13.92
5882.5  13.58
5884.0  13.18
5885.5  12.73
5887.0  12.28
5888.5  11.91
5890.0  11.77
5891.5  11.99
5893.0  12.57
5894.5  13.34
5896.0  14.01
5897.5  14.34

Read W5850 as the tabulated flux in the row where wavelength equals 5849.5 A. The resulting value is 16.37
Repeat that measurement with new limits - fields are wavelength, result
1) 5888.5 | 11.91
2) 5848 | 16.45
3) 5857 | 15.03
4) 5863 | 15.01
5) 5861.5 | 14.98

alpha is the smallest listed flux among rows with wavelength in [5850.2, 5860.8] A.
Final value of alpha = 14.93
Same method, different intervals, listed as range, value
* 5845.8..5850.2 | 16.37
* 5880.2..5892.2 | 11.77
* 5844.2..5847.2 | 16.36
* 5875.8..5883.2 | 13.58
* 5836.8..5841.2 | 15.34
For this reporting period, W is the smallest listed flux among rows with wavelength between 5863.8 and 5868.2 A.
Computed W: 14.86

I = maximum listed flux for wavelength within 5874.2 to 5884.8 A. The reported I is 14.72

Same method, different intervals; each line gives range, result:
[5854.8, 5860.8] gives 15.25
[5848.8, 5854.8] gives 16.37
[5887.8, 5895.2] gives 13.34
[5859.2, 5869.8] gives 15.01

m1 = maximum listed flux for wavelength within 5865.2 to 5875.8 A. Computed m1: 14.93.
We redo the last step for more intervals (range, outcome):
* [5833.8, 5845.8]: 16.36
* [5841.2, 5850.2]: 16.45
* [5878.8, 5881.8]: 14.21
